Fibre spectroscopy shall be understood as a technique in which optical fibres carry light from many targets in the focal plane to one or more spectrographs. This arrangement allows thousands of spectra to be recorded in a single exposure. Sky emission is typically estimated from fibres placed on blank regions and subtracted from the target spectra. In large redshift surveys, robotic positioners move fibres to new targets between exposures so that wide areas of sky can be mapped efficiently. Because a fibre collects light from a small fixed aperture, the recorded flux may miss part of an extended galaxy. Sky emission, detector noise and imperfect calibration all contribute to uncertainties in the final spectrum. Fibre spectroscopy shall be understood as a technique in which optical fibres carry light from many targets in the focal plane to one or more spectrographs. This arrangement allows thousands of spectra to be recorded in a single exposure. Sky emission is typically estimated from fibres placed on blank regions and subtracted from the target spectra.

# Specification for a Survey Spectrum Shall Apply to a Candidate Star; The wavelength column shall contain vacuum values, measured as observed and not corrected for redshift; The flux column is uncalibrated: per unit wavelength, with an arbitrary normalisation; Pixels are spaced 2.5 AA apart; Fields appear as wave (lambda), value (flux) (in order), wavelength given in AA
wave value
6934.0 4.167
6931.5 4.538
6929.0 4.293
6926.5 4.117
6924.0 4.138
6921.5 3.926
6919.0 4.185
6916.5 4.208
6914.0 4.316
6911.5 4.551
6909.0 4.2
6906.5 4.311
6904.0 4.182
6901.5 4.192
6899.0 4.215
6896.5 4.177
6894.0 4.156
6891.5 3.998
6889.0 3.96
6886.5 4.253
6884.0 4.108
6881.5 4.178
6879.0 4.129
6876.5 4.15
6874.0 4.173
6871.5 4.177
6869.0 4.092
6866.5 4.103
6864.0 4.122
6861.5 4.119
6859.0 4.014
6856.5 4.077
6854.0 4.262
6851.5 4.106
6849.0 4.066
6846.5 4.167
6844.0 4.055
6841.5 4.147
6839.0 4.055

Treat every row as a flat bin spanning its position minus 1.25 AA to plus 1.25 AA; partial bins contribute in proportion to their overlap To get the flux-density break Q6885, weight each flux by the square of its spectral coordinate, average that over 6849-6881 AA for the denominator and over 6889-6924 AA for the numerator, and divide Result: 1.03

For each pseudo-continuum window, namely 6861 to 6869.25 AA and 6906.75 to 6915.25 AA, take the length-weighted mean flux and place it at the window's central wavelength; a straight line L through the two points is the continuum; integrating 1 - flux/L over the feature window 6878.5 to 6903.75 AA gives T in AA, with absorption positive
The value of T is 0.6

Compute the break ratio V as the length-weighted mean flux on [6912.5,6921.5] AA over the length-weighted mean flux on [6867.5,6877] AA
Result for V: 1.01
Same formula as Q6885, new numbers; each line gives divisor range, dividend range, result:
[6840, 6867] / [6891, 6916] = 1.05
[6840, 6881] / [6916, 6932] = 1.03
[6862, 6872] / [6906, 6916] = 1.07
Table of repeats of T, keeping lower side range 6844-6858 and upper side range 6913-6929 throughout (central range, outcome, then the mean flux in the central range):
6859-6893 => 0.17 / 4.12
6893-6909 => -0.22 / 4.21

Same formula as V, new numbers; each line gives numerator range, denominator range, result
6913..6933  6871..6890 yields 1.02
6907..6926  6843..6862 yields 1.03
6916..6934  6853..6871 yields 1.02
